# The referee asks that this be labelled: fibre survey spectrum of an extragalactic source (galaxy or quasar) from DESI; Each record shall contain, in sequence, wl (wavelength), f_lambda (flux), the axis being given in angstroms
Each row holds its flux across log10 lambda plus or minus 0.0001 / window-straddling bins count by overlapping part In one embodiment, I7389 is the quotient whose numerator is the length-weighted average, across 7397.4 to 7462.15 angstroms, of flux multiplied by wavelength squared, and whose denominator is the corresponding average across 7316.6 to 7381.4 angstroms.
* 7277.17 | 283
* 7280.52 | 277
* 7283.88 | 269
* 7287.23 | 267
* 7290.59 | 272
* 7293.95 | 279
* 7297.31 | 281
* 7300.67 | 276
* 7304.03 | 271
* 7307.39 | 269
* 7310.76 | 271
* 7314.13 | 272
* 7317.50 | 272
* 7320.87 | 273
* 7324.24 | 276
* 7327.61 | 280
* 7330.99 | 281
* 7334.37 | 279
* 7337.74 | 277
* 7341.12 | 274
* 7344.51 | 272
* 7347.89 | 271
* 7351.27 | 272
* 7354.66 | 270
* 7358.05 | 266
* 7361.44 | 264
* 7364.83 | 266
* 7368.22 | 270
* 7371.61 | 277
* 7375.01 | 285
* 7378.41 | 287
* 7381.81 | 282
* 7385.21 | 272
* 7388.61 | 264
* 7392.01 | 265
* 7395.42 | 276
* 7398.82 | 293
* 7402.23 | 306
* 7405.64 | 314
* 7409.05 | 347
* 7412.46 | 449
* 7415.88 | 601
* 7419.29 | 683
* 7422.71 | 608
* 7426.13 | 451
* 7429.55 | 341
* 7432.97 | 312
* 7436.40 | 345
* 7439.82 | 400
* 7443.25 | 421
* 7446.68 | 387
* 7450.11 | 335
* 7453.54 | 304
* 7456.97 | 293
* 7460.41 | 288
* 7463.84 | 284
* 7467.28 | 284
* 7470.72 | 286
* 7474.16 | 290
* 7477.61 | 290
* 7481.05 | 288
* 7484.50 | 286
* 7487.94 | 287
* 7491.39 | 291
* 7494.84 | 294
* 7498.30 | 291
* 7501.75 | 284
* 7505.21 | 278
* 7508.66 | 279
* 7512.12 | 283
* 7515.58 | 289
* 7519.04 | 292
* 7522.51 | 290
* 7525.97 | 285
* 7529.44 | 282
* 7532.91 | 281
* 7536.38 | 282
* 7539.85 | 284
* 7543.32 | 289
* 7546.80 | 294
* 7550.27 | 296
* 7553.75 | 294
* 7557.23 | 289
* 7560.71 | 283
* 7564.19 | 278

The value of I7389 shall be 1.5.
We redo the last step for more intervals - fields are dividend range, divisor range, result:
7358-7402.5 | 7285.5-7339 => 1.02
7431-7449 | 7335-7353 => 1.39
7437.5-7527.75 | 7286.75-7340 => 1.15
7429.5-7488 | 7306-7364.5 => 1.21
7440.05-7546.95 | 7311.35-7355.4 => 1.13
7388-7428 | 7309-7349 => 1.52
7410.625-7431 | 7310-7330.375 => 1.96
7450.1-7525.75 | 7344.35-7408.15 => 1.07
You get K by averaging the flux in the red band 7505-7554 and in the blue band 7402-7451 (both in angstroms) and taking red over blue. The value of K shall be 0.7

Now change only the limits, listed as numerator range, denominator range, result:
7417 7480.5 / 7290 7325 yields 1.34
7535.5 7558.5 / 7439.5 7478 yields 0.91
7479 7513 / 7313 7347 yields 1.04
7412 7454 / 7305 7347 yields 1.59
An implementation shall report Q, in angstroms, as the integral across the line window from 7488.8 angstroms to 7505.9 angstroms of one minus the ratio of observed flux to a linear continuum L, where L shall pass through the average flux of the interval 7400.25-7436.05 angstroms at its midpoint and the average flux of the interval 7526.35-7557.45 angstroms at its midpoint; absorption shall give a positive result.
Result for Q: 2.7 angstroms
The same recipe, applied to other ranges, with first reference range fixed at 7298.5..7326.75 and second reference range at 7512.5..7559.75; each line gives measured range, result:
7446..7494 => -2.4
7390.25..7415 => -4.6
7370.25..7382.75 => -0.3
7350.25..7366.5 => 0.5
